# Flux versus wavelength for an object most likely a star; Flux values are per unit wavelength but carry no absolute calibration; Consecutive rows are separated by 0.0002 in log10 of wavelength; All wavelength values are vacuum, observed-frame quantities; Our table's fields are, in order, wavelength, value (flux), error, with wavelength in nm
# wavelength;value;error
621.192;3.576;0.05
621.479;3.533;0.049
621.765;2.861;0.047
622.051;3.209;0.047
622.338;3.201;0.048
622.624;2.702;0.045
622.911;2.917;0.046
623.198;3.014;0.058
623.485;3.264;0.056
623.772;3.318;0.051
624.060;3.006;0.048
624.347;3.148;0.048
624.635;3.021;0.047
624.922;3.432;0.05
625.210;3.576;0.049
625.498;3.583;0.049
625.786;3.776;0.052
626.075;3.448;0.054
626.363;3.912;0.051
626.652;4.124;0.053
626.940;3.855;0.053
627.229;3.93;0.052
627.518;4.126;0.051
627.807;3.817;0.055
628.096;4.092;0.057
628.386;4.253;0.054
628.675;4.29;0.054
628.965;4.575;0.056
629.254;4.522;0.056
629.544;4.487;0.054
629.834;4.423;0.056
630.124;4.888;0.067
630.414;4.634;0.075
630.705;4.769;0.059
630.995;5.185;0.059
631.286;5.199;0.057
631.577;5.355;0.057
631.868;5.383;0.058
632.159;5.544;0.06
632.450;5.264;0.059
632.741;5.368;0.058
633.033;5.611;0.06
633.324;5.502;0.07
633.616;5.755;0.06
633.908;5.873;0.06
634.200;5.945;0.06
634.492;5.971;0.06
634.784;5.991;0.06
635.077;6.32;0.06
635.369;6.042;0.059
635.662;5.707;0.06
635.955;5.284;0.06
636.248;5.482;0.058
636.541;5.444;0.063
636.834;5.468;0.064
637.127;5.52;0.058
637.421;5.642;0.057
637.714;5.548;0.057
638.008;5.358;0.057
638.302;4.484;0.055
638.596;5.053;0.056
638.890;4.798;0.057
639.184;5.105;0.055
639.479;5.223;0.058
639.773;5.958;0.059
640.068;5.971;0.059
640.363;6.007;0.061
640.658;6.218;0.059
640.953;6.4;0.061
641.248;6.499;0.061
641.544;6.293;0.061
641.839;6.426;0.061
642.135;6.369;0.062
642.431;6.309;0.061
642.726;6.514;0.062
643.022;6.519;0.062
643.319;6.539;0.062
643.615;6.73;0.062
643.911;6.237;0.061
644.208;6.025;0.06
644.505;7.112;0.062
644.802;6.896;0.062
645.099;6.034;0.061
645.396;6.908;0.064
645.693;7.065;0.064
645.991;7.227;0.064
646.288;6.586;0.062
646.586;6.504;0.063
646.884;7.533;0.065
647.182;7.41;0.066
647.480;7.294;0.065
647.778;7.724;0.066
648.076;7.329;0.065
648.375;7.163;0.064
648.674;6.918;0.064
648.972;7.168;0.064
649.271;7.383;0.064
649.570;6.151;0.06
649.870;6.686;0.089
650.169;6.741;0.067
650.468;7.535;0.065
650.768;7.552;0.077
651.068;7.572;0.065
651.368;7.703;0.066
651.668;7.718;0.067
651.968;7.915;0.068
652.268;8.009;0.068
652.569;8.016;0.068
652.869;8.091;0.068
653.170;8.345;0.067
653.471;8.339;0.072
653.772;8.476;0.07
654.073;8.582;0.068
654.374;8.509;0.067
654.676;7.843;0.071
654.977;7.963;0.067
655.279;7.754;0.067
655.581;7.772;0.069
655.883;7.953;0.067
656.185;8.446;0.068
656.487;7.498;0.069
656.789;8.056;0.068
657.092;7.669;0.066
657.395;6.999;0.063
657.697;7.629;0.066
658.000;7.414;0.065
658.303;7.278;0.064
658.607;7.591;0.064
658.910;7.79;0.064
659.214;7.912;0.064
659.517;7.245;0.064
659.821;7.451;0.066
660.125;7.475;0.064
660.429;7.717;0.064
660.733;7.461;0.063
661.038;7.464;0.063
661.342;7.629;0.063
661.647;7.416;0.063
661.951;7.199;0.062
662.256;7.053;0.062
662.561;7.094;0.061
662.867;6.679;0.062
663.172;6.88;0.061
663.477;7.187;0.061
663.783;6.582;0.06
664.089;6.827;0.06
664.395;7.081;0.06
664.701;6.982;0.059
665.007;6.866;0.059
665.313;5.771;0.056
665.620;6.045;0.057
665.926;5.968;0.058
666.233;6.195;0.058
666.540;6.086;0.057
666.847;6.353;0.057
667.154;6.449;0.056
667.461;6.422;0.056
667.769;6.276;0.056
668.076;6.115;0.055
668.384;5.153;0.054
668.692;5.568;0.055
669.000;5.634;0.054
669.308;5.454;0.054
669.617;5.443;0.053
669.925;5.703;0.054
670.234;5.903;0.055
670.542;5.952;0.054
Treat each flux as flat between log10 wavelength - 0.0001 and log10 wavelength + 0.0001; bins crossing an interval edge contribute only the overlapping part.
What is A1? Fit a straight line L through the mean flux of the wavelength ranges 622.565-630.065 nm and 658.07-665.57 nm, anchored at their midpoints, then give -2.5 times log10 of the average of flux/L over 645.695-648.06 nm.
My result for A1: -0.245 mag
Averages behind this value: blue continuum 3.74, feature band 7.18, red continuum 7.18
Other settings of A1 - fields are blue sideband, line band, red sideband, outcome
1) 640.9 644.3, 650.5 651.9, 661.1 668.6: -0.18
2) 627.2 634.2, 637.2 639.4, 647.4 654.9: 0.15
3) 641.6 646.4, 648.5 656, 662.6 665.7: -0.16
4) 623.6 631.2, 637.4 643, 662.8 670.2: -0.22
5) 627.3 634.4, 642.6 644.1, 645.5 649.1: 0.02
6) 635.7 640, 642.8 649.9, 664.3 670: -0.23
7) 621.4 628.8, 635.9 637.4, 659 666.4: -0.19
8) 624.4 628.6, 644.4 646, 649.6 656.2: -0.03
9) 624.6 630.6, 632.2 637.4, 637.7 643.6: -0.12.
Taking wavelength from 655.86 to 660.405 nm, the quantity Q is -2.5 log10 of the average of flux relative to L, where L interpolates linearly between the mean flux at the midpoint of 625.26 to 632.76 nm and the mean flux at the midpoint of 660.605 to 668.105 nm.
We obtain -0.20 mag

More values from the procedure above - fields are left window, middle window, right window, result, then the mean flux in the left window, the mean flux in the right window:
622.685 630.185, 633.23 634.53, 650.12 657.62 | -0.19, 3.78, 7.9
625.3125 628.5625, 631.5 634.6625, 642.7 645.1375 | -0.16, 3.9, 6.53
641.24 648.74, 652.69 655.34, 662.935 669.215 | -0.24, 6.78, 6.32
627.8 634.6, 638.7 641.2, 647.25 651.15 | 0.07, 5.05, 7.17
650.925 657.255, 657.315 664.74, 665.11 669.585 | -0.05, 8.01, 5.96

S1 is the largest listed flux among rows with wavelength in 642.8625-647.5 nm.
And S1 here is 7.533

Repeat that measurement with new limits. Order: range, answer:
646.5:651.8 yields 7.724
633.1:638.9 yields 6.32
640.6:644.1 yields 6.73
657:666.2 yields 7.912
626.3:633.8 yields 5.755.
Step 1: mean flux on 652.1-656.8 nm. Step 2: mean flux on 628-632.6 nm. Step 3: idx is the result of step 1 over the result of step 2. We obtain 1.7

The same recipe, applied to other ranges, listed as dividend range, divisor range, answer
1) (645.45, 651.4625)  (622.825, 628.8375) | 1.97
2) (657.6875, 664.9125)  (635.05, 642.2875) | 1.28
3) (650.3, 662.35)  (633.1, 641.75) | 1.36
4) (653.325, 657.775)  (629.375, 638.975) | 1.48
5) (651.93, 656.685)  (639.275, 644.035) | 1.30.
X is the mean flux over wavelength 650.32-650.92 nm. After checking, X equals 7.54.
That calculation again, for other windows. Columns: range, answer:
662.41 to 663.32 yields 6.88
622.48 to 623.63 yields 2.98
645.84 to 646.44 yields 6.9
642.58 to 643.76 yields 6.57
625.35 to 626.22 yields 3.6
